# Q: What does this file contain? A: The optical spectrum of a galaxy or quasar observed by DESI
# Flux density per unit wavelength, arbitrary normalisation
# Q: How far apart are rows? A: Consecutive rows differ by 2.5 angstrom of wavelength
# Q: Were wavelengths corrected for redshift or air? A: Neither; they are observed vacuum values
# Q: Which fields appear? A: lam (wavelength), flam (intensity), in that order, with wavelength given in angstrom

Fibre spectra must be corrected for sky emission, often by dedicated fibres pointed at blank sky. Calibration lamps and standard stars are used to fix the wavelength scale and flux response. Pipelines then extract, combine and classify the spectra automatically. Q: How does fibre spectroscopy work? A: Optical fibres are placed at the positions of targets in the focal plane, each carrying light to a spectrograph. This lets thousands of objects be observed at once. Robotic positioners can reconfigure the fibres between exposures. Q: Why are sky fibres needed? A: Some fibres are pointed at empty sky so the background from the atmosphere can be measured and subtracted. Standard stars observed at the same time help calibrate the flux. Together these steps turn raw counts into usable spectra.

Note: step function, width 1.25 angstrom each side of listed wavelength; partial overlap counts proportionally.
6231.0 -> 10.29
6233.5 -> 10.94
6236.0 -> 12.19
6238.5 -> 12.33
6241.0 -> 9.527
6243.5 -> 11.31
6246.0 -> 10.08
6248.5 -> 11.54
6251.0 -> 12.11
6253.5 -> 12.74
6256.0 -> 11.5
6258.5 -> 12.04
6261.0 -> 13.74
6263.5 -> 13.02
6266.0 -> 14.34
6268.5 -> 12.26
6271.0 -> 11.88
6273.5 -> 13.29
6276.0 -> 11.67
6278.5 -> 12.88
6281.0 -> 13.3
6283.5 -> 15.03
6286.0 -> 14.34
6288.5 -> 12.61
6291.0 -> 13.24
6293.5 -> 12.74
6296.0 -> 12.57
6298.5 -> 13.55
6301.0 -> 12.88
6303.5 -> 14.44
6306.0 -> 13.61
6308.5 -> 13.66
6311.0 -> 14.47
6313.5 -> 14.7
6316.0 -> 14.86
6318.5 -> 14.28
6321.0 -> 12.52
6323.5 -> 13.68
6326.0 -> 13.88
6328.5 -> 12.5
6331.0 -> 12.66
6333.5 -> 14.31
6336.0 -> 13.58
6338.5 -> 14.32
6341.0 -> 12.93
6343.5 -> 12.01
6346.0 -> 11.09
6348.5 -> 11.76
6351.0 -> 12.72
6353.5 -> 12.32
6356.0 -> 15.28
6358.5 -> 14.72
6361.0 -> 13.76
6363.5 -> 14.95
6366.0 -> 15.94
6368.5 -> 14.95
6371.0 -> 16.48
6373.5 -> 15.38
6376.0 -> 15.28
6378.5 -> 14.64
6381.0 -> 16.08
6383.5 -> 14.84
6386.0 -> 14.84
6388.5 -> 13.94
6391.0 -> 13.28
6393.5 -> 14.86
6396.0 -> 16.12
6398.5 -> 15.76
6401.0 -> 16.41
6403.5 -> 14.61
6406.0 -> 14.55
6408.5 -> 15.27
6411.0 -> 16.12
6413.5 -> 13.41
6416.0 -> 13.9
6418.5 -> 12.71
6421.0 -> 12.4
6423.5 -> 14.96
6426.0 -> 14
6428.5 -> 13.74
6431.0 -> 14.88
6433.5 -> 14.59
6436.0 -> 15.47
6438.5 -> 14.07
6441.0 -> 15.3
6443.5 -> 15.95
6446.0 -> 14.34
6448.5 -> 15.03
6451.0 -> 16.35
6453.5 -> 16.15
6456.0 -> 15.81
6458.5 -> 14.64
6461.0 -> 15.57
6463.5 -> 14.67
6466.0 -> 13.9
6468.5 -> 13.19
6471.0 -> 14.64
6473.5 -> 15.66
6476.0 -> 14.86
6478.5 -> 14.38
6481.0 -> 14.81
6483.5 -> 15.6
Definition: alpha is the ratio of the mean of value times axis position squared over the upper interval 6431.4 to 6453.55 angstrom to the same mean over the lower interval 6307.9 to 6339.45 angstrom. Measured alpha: 1.14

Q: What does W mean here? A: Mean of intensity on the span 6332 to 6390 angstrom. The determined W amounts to 14.2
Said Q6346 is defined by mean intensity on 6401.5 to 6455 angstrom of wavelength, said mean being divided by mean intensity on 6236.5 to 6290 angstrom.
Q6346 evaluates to 1.18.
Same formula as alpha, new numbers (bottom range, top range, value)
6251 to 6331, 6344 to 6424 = 1.12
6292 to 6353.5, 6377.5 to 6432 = 1.13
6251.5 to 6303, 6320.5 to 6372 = 1.07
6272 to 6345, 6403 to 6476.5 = 1.14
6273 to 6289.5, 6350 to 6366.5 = 1.09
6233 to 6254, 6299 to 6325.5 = 1.25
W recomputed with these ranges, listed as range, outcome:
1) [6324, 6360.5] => 13.2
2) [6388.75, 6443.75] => 14.6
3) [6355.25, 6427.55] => 14.8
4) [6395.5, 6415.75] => 15.2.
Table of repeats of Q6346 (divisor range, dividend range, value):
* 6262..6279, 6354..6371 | 1.17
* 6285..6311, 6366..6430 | 1.10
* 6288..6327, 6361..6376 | 1.13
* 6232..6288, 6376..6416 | 1.21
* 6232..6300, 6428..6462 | 1.22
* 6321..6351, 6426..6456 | 1.16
